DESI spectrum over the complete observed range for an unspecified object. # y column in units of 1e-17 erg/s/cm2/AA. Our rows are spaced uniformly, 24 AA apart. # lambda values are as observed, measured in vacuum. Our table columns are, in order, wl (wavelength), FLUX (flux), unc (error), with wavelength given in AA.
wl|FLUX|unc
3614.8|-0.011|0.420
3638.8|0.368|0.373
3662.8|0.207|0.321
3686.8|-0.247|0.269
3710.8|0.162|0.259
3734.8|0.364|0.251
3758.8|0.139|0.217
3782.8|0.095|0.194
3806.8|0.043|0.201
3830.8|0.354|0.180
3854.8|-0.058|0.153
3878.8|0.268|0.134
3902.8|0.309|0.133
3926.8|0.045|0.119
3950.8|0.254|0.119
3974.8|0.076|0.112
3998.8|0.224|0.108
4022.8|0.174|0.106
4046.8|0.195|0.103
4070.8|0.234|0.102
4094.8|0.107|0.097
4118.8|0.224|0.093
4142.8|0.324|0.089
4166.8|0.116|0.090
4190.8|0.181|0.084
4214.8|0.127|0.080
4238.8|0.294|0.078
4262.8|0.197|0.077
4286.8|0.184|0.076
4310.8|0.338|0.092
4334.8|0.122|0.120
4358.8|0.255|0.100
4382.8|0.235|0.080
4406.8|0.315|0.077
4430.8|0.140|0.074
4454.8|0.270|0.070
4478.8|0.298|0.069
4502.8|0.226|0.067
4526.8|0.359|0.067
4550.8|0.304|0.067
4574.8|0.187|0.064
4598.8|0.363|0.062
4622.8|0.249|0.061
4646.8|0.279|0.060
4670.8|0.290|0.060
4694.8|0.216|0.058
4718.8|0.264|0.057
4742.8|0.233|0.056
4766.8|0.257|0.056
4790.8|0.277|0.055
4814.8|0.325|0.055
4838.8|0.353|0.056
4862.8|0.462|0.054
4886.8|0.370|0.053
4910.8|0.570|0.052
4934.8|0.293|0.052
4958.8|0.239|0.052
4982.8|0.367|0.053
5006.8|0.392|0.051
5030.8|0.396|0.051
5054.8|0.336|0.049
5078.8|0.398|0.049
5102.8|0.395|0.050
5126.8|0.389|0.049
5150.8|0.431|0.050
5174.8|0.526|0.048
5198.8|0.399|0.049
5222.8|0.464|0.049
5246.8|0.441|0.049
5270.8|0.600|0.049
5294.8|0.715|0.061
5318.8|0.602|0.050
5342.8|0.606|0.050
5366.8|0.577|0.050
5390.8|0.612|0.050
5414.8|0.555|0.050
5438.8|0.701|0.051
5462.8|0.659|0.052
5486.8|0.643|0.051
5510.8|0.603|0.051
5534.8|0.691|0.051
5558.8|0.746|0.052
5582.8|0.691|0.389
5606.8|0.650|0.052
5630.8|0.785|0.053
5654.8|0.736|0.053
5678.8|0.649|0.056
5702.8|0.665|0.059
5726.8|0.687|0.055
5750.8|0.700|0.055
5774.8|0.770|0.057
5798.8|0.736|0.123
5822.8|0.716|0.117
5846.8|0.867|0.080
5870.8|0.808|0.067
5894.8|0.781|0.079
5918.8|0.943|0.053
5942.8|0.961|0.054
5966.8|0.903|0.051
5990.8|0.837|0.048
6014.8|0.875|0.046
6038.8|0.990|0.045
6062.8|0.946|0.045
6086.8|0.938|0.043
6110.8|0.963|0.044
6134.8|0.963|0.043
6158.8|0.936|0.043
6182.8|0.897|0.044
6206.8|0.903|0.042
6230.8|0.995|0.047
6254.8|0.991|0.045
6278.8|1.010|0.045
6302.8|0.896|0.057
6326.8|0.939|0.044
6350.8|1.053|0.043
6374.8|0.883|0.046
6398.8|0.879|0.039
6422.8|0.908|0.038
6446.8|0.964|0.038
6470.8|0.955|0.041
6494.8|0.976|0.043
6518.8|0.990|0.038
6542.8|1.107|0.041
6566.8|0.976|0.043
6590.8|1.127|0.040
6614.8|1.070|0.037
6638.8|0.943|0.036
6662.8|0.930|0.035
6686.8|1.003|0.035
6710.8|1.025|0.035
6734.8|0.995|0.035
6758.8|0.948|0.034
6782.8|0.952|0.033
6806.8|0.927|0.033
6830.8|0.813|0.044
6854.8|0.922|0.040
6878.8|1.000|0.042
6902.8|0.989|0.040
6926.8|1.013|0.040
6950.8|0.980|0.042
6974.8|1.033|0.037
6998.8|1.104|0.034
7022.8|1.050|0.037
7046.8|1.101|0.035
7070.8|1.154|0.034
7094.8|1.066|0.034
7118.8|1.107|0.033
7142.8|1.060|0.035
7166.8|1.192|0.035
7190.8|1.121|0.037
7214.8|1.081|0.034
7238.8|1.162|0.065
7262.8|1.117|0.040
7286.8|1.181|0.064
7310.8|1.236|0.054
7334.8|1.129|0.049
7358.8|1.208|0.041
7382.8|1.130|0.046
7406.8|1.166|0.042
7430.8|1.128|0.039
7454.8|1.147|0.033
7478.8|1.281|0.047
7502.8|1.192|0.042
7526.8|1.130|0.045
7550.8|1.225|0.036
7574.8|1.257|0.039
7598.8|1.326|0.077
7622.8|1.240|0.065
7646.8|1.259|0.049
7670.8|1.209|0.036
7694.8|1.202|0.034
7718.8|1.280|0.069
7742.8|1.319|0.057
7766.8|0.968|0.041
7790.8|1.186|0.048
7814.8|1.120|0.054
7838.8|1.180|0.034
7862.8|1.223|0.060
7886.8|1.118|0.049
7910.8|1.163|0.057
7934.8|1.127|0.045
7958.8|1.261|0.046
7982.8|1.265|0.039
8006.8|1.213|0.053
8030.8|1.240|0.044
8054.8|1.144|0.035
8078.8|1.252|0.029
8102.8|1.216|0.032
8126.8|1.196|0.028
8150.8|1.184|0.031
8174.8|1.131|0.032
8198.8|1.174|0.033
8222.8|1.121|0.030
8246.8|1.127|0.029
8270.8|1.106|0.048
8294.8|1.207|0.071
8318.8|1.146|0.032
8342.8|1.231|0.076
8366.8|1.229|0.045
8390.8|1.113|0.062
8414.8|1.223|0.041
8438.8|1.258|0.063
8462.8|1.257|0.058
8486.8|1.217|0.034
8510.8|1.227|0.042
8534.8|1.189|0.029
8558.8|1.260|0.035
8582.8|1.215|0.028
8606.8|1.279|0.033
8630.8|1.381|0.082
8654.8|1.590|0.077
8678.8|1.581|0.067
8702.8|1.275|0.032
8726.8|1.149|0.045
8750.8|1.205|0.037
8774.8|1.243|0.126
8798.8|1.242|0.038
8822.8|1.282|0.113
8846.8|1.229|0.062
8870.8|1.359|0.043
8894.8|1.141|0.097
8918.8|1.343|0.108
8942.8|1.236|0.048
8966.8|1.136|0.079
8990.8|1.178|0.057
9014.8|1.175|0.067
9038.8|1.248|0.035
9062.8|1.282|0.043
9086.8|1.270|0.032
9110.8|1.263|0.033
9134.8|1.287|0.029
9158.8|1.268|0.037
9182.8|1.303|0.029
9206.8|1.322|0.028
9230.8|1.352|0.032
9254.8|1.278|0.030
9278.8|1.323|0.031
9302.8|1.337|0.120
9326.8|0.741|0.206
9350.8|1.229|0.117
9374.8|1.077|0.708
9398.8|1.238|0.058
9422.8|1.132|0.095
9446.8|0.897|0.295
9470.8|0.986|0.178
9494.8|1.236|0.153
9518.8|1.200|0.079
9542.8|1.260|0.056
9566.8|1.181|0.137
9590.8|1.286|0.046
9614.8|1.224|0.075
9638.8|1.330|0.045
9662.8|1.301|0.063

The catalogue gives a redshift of 0.319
